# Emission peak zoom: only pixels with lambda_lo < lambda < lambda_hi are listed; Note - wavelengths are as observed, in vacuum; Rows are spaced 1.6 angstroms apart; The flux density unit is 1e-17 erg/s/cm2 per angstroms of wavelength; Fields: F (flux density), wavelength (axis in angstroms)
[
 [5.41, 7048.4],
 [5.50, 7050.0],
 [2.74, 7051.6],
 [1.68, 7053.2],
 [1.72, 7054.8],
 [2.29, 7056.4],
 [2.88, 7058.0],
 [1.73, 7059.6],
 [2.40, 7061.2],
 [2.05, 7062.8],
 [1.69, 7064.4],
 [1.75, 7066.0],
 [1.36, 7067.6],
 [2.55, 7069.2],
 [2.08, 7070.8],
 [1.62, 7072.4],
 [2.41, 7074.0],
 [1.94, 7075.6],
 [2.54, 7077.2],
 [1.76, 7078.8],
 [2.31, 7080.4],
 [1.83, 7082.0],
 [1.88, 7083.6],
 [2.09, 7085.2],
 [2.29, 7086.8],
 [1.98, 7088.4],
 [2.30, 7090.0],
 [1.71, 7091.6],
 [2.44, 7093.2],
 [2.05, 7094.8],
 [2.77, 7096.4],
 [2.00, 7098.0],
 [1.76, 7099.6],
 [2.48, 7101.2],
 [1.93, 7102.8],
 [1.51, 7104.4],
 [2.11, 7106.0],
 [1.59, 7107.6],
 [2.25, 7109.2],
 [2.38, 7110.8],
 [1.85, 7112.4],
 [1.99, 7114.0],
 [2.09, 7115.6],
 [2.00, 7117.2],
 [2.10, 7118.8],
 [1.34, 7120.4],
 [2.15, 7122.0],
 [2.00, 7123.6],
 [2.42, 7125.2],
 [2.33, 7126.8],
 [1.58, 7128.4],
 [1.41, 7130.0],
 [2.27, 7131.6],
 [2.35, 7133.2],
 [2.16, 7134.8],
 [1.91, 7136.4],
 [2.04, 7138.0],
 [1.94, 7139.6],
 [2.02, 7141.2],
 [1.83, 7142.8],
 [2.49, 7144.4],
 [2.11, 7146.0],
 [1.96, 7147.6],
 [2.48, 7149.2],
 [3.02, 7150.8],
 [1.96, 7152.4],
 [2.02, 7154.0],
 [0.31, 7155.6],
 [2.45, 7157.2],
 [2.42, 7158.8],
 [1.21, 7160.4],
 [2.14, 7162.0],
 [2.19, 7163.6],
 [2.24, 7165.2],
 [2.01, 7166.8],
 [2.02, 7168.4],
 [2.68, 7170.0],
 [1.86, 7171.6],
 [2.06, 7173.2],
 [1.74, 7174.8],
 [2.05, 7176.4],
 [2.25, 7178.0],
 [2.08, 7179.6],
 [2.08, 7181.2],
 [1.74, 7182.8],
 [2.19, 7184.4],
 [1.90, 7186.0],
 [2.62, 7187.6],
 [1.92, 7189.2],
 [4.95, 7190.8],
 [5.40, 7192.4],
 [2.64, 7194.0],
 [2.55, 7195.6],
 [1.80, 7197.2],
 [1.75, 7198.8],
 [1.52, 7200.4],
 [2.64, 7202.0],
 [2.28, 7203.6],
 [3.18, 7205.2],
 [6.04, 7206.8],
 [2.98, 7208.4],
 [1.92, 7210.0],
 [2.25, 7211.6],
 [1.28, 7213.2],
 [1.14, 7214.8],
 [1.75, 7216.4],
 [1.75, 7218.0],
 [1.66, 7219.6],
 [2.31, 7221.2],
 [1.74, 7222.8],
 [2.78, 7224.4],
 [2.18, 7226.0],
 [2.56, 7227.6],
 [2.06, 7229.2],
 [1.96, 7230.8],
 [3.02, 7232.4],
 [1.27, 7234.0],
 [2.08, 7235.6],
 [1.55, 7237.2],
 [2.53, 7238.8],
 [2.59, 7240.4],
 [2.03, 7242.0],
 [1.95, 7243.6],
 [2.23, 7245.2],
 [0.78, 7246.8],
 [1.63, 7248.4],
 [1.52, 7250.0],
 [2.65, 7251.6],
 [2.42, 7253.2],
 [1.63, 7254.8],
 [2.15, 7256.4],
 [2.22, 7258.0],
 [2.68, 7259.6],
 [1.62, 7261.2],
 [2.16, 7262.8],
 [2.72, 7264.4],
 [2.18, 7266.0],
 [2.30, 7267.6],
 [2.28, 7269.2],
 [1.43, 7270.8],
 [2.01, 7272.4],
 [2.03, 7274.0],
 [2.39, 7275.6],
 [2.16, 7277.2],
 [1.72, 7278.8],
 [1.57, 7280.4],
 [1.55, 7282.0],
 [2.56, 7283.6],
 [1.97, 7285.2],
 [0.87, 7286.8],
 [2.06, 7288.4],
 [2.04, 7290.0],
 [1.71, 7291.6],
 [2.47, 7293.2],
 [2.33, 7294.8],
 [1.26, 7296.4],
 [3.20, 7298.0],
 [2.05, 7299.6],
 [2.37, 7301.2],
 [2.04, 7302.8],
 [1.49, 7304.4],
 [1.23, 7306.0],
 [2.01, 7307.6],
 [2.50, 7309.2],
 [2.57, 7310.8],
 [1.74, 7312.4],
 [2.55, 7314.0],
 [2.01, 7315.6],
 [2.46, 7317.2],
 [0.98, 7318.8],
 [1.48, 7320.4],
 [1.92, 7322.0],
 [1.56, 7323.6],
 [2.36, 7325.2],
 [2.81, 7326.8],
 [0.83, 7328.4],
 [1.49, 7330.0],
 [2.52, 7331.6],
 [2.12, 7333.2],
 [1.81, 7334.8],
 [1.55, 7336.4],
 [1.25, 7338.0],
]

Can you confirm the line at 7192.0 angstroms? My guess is [S II] 6716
